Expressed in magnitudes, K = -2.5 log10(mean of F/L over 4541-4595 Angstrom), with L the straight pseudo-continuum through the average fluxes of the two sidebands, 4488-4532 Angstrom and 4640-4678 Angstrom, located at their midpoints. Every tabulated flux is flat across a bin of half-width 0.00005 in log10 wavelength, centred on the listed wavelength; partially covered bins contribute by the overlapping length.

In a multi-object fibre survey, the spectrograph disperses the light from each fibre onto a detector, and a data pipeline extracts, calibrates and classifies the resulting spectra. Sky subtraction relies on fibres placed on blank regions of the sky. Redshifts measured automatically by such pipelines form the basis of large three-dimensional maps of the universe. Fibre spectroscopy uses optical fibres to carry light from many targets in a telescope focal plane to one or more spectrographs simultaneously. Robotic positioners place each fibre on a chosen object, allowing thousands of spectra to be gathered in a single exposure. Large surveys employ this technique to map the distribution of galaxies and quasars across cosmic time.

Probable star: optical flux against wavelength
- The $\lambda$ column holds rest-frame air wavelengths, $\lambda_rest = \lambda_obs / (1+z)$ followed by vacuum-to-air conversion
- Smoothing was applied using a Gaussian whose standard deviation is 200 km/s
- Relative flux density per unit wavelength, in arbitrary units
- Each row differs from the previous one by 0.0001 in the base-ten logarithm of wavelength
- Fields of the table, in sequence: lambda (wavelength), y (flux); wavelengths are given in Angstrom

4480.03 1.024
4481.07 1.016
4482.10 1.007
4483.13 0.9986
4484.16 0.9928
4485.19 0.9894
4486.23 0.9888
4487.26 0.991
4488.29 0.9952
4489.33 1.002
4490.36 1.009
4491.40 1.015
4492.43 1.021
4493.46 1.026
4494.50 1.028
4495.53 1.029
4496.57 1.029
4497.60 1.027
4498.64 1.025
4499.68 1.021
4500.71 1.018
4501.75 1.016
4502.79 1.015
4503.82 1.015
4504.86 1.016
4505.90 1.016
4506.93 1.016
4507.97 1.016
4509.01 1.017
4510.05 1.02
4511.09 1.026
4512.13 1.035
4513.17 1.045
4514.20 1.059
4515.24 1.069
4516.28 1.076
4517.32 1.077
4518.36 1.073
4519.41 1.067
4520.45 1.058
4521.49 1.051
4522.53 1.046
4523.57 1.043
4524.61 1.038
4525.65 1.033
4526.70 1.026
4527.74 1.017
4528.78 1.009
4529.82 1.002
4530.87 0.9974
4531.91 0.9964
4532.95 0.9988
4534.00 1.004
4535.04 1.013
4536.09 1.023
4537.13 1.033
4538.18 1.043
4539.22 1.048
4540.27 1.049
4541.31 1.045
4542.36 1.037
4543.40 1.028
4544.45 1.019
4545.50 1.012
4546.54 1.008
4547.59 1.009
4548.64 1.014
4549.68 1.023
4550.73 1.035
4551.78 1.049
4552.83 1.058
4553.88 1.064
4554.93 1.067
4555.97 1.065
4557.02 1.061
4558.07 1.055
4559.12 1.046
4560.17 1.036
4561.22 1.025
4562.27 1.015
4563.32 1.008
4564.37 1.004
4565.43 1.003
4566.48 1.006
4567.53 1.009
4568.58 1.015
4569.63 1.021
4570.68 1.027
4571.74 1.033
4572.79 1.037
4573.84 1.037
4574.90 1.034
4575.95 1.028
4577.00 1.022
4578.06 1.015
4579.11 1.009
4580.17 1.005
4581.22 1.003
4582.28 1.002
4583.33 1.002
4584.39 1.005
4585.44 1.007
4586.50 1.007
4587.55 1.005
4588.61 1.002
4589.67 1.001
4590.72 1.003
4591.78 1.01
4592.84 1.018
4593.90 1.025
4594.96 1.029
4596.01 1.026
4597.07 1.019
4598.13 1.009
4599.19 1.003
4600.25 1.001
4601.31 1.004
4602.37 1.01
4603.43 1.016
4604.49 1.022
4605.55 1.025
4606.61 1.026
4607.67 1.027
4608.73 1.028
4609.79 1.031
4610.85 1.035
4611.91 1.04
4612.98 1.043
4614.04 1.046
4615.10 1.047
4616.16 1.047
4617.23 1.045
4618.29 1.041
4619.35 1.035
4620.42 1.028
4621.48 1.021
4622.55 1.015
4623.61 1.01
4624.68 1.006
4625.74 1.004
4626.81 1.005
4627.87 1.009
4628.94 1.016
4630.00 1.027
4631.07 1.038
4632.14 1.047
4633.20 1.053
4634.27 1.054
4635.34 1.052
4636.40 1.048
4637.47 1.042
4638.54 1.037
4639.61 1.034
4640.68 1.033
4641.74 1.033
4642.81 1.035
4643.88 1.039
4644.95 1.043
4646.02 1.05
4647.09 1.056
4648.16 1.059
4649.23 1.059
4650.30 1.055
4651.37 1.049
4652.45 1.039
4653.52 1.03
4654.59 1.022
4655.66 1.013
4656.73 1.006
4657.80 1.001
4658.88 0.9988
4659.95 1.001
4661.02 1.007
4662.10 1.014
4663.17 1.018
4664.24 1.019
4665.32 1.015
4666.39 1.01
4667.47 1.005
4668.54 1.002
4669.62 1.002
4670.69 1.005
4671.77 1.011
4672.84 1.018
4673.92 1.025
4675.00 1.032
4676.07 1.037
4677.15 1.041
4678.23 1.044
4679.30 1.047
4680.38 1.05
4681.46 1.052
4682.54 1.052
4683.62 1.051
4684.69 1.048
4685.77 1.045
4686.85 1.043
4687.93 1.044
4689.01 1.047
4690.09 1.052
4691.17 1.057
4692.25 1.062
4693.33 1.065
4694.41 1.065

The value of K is 0.01 mag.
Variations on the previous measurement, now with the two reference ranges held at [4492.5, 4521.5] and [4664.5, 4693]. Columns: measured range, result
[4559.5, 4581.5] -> 0.02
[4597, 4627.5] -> 0.01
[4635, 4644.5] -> -0.01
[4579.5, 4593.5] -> 0.03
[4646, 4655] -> -0.01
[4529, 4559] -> 0.00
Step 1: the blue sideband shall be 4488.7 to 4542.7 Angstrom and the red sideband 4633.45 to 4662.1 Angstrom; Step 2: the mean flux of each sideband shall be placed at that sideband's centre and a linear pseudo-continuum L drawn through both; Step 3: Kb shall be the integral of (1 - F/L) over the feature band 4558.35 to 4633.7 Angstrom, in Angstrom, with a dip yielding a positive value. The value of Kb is 0.8 Angstrom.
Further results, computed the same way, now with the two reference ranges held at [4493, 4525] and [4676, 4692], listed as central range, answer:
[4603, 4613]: 0.13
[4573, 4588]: 0.39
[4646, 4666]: 0.38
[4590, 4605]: 0.41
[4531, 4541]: 0.15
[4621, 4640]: 0.28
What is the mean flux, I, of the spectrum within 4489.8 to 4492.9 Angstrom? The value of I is 1.02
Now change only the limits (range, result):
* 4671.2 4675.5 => 1.02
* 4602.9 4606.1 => 1.02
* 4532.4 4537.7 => 1.01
